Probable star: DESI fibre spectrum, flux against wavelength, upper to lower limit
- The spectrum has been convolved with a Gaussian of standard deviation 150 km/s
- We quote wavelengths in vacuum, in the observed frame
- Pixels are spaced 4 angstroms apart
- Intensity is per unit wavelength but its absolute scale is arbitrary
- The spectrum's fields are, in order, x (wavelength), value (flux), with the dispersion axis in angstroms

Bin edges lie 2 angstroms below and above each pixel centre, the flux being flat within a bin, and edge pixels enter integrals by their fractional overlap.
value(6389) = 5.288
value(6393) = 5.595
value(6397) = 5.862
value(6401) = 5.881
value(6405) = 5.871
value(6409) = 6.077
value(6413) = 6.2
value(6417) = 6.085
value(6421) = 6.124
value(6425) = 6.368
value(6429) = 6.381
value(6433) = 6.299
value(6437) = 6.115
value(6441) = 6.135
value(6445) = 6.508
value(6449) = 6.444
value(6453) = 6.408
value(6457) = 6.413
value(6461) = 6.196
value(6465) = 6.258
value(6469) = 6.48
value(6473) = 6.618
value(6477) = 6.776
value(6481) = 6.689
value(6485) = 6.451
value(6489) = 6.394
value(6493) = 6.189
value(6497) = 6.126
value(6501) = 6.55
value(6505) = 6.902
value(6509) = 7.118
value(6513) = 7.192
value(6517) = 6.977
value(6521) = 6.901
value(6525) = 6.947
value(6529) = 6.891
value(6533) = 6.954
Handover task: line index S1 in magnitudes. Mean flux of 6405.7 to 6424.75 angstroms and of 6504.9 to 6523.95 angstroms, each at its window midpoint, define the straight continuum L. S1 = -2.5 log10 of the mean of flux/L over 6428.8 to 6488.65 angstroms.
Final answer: 0.02 mag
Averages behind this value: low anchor 6.13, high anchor 7.03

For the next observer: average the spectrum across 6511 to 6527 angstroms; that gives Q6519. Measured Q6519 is 7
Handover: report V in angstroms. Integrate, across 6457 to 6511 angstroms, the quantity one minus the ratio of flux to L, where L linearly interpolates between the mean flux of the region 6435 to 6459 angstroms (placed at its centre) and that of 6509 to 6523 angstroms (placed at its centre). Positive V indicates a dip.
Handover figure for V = 1.6 angstroms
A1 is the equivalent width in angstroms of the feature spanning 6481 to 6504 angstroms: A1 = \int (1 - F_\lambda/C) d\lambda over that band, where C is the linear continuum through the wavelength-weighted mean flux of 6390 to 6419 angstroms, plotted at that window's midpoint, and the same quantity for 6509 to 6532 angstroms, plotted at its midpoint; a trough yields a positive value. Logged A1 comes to 1.1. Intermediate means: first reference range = 5.92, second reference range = 6.99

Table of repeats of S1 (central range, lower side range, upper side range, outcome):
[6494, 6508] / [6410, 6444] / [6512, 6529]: 0.045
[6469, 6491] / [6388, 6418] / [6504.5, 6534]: 0.006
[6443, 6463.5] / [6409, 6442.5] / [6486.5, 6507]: -0.017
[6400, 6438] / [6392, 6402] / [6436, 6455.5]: -0.020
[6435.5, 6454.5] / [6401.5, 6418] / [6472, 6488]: 0.001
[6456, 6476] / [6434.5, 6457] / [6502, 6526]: 0.019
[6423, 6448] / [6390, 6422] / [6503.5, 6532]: -0.016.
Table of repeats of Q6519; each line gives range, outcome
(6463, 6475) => 6.45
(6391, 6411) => 5.86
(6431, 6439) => 6.21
